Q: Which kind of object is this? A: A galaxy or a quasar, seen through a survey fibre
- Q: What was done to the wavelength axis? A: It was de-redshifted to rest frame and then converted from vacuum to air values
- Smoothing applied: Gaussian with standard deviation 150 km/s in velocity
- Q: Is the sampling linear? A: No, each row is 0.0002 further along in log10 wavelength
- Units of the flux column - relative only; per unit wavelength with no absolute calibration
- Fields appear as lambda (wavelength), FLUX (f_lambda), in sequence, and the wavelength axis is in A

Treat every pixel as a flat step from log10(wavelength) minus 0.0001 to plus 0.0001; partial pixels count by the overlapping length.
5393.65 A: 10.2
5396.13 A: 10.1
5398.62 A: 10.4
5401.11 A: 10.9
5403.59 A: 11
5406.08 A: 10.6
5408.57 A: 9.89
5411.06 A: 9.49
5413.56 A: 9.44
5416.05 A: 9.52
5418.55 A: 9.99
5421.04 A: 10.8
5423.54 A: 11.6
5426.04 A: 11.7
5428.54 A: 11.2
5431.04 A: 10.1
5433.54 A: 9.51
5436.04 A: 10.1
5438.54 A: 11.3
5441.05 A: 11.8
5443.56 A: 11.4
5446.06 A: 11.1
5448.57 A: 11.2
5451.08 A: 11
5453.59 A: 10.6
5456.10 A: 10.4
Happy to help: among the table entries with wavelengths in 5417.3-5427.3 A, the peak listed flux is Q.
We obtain 11.7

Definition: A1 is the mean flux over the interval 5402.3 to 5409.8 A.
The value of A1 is 10.5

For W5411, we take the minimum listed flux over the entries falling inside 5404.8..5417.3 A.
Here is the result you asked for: 9.44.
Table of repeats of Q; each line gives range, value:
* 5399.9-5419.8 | 11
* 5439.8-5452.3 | 11.8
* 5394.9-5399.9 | 10.4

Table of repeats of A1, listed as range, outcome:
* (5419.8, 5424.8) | 11.2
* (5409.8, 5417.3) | 9.48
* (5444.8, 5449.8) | 11.2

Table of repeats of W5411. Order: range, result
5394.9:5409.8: 9.89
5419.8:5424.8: 10.8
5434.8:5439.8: 10.1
